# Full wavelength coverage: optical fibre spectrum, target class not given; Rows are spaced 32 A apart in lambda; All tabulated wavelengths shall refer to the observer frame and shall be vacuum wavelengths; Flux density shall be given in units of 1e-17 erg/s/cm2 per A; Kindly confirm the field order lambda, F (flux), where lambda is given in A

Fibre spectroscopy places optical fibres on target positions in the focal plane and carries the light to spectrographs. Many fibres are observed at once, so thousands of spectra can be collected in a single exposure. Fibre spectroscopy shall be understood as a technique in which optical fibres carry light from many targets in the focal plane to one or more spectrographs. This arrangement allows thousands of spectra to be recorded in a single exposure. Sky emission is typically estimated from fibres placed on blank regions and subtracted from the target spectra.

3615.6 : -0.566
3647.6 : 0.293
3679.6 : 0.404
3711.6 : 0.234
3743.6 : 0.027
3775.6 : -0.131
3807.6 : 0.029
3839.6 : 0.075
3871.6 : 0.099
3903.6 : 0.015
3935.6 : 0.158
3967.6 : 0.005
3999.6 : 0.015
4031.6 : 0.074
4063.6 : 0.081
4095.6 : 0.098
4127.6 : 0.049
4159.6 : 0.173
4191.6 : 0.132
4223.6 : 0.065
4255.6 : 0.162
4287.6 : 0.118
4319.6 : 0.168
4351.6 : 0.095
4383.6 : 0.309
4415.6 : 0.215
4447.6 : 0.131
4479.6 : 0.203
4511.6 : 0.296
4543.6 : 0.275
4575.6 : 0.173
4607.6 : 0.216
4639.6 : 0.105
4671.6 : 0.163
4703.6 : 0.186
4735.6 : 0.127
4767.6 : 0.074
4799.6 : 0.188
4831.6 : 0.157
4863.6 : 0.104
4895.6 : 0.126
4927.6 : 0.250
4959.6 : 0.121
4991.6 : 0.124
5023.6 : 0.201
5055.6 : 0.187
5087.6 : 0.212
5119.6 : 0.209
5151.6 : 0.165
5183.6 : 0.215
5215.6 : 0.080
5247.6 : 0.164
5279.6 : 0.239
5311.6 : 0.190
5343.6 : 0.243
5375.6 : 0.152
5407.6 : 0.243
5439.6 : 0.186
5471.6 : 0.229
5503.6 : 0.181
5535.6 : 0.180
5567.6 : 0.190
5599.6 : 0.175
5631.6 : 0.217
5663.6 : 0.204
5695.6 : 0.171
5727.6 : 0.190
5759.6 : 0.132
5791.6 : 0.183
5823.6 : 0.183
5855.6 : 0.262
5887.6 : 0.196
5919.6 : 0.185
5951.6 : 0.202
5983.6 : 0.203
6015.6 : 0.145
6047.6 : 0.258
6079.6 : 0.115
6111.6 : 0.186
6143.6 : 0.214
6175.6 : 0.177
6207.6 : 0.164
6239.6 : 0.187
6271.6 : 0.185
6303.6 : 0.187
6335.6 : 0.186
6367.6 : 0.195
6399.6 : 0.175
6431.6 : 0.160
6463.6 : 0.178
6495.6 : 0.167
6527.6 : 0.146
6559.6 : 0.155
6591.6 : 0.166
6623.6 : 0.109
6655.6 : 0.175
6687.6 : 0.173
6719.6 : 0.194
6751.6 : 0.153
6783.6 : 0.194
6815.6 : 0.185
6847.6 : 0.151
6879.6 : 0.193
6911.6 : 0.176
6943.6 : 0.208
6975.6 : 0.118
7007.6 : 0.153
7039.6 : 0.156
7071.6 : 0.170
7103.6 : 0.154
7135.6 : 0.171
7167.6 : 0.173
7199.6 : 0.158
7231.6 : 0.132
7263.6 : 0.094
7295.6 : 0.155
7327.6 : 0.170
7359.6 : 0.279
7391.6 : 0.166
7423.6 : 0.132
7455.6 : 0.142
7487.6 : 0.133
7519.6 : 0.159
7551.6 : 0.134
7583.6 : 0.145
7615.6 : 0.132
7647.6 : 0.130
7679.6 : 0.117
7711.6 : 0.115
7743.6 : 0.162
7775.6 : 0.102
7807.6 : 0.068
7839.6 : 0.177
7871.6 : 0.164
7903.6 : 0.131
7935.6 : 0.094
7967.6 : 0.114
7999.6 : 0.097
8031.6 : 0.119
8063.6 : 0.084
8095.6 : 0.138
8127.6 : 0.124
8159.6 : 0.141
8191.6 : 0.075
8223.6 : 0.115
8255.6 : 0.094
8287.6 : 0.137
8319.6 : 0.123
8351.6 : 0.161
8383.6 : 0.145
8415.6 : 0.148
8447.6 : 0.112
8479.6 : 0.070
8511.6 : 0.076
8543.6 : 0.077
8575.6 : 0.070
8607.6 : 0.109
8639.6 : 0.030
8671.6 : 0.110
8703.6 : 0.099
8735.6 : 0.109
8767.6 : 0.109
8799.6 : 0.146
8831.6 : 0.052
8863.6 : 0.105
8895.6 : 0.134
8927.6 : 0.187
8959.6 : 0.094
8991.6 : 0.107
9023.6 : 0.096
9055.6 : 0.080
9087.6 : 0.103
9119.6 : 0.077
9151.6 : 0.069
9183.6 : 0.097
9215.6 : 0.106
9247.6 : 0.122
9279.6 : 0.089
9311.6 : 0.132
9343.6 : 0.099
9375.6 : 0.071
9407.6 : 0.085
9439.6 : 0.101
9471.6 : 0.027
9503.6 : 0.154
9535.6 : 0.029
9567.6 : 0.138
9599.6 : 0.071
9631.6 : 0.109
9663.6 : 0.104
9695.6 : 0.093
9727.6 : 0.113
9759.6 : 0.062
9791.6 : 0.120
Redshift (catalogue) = 0.120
